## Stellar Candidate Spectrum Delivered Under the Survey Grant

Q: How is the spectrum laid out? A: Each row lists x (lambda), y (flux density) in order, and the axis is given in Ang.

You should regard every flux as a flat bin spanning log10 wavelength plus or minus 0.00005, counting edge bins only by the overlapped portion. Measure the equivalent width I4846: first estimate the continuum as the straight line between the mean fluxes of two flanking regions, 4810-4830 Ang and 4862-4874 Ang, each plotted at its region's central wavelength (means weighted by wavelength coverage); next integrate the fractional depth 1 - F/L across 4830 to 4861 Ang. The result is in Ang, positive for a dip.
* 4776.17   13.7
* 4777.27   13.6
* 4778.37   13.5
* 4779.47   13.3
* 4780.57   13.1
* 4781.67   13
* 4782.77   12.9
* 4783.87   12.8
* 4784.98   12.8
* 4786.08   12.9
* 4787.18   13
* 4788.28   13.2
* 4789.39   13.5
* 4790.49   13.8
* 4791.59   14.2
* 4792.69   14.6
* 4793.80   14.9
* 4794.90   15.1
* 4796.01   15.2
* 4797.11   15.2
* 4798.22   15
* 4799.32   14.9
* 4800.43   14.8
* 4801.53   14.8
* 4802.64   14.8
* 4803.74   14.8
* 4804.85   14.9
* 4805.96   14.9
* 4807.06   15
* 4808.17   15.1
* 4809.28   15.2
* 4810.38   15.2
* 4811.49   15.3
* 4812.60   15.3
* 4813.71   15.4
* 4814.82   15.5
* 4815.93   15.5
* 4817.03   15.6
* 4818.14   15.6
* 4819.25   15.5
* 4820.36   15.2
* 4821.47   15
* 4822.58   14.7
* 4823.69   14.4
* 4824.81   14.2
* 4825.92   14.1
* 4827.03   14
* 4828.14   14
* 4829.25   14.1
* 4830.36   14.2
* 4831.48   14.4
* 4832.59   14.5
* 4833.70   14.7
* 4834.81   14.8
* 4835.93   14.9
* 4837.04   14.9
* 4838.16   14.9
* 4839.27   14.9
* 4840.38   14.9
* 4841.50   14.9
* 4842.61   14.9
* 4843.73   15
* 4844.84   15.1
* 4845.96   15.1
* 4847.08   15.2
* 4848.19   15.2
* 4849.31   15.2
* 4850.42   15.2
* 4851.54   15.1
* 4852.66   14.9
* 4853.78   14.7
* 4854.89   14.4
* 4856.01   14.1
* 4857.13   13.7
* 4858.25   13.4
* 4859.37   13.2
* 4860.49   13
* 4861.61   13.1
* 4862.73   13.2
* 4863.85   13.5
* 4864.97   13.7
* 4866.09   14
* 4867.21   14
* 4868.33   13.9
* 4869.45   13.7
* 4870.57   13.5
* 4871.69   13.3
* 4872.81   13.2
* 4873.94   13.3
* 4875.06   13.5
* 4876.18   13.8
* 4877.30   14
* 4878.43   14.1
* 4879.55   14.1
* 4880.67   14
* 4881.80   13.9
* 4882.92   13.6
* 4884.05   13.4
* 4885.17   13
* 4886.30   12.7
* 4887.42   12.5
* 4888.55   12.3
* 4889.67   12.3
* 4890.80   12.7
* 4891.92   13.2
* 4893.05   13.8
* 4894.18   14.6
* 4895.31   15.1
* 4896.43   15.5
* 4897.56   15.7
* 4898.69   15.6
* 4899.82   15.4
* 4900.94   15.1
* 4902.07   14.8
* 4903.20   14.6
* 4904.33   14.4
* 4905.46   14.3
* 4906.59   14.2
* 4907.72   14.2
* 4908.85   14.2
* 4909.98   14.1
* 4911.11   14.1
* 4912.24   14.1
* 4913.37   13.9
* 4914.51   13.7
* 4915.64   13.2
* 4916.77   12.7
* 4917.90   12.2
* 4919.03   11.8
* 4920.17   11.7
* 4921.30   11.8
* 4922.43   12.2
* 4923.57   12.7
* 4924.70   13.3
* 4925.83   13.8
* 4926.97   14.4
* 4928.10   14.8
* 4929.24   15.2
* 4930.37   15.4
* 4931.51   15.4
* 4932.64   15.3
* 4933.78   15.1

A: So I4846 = -0.9 Ang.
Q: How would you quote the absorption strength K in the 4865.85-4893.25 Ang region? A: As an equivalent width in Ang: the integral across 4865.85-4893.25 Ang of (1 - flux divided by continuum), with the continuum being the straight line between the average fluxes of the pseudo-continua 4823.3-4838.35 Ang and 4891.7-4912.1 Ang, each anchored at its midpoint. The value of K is 2.1 Ang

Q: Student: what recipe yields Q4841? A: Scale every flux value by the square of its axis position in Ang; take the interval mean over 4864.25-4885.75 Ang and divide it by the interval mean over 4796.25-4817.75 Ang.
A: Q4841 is 0.93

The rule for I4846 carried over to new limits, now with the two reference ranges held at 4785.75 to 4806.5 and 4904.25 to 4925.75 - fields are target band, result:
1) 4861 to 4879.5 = 0.1 Ang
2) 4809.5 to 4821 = -0.9 Ang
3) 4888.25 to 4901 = -0.8 Ang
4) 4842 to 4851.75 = -0.8 Ang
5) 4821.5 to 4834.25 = -0.2 Ang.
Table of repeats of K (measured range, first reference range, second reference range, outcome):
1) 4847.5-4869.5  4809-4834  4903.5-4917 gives 0.6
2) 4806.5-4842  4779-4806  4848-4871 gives -2.1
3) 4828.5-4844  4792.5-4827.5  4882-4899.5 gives -0.1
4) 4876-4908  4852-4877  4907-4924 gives -1.6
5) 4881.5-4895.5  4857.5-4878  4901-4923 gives 0.3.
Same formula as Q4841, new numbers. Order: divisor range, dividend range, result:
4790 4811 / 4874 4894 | 0.93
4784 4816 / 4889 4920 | 1.00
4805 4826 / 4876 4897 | 0.93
